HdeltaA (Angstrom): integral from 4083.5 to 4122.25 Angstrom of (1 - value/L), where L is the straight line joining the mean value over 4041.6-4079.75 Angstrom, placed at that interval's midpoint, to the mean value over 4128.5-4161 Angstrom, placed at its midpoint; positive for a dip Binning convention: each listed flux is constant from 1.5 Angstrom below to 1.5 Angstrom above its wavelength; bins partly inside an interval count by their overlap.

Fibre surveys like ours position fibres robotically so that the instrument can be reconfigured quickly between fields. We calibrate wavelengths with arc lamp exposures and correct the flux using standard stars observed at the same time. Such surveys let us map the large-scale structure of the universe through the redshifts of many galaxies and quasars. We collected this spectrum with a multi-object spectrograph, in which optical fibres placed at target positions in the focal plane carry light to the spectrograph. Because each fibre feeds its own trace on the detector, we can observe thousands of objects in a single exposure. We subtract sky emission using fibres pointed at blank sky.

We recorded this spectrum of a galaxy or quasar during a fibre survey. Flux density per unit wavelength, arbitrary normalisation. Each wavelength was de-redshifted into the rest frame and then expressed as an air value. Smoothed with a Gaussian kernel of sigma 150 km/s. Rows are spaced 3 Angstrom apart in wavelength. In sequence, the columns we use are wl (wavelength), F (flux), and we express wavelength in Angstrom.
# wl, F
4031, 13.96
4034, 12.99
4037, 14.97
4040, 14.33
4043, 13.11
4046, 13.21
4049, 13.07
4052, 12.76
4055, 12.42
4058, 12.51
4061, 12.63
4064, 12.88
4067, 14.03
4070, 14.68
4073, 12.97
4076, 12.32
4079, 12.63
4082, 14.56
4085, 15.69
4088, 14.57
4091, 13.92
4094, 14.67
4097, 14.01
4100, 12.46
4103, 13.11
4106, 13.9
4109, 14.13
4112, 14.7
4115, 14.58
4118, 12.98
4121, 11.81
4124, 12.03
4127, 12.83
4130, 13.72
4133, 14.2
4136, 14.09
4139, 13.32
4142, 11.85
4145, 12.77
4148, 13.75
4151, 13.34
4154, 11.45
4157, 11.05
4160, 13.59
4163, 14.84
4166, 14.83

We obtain -2.64 Angstrom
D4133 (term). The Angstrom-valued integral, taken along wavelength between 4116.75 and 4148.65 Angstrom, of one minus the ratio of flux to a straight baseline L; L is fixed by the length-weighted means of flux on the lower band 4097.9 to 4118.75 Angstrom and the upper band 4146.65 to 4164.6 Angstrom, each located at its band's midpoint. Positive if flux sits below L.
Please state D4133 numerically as 0.8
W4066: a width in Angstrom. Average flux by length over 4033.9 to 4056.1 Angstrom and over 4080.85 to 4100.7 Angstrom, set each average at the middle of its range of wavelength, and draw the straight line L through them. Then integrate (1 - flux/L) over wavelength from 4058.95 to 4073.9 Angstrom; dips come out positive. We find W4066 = 0.5 Angstrom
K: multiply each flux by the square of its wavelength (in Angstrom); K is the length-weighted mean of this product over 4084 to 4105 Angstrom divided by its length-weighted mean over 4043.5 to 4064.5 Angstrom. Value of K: 1.1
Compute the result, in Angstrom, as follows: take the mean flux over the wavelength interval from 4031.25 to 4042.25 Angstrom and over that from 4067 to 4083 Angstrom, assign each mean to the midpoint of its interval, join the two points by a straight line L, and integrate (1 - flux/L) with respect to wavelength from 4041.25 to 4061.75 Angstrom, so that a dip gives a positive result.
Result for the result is 1.4 Angstrom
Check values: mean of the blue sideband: 14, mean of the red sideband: 13.5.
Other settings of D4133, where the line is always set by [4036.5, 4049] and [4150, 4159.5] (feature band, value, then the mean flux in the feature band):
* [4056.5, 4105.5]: -1.7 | 13.6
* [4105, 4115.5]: -1.3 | 14.3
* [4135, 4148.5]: -0.9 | 13.1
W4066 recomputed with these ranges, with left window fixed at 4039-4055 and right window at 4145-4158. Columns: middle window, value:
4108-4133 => -1.35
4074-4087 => -0.84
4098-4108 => -0.34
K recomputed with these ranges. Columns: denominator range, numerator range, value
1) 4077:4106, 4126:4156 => 0.96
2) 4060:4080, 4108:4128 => 1.03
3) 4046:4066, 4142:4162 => 1.04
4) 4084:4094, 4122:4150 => 0.92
